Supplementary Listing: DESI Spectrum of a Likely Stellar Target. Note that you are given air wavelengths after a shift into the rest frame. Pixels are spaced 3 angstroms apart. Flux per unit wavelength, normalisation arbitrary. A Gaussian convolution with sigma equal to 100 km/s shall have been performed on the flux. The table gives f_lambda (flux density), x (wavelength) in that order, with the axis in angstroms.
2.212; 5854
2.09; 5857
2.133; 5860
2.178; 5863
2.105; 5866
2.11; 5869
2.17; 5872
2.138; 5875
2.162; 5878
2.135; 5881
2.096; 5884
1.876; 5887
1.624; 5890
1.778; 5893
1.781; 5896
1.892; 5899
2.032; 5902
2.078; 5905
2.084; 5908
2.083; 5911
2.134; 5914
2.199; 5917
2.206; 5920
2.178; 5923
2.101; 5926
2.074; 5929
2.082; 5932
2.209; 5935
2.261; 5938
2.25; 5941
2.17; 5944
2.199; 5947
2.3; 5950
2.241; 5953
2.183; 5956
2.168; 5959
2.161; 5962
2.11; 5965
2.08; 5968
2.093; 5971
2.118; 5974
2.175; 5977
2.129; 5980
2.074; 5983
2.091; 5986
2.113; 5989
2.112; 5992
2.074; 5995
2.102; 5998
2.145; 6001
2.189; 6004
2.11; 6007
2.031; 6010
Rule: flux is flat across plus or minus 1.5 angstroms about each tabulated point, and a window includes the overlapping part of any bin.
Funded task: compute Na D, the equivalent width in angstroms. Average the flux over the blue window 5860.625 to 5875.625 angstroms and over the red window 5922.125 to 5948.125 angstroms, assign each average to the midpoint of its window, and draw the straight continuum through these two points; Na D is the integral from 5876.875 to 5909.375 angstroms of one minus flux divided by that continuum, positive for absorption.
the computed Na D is 3.0 angstroms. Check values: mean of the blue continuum 2.14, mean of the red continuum 2.17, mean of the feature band 1.96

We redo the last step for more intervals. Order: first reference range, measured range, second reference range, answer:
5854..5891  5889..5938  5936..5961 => 2.6 angstroms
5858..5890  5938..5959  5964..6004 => -1.2 angstroms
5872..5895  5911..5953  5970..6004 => -2.8 angstroms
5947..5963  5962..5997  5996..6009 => 1.0 angstroms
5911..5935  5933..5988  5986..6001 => -1.2 angstroms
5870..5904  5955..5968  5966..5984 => -0.3 angstroms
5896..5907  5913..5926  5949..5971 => -0.9 angstroms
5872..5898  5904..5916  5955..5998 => -0.6 angstroms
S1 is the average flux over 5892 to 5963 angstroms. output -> 2.12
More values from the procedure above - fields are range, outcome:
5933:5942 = 2.23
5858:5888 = 2.11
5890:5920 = 2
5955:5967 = 2.15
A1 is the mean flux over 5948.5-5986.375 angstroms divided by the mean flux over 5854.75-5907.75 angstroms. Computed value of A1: 1.06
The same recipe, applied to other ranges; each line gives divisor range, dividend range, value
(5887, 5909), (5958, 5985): 1.12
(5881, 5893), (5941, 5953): 1.18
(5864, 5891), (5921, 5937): 1.04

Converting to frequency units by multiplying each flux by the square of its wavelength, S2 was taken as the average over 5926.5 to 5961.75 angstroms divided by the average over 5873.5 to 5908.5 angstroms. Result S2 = 1.13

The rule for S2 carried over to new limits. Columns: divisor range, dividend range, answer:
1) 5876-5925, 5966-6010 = 1.07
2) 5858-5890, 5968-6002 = 1.05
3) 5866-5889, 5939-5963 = 1.09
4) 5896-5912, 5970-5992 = 1.08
